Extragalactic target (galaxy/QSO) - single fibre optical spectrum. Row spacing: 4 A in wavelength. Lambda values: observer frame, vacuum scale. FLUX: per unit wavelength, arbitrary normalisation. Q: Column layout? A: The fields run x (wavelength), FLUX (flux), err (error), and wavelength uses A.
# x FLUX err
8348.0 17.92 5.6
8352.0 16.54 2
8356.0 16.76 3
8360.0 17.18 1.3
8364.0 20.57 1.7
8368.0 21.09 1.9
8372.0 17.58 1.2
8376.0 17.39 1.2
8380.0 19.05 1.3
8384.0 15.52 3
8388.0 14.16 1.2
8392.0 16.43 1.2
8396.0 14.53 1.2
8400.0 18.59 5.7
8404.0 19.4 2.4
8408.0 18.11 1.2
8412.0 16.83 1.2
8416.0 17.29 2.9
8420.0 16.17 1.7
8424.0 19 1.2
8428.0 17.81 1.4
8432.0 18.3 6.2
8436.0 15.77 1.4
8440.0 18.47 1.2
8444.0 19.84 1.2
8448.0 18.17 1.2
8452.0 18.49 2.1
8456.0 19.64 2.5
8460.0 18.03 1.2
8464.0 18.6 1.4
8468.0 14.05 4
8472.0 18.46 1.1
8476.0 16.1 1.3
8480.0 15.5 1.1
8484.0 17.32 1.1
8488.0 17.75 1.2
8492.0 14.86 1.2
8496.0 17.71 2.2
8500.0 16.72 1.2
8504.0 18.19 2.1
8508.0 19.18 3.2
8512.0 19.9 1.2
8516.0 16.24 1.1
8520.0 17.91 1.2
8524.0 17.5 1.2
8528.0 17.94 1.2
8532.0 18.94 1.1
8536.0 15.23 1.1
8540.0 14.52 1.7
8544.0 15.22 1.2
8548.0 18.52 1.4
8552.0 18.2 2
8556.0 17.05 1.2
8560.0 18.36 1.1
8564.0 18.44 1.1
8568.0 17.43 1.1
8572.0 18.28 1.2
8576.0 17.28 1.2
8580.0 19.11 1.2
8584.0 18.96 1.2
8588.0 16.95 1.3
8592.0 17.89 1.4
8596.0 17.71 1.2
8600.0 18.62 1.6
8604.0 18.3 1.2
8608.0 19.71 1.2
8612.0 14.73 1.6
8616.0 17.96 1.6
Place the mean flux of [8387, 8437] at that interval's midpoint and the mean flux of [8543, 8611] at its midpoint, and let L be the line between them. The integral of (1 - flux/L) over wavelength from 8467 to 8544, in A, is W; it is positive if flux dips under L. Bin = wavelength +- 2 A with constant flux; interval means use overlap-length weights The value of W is 2.6 A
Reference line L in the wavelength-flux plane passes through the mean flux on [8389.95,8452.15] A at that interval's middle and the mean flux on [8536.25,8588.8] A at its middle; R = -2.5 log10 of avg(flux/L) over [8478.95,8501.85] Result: 0.06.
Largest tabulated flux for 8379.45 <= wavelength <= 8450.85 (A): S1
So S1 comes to 19.84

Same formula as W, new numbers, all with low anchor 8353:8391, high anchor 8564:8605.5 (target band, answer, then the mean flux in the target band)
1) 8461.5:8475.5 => 0.7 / 17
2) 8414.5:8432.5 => 0.1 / 17.7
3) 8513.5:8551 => 2.1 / 17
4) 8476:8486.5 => 0.8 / 16.4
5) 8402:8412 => -0.4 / 18.4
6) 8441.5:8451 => -0.6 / 18.9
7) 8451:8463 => -0.6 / 18.7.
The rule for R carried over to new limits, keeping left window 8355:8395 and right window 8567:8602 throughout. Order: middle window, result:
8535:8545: 0.20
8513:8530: 0.02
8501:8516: -0.04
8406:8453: -0.01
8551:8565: 0.00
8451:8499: 0.04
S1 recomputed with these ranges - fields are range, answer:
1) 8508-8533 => 19.9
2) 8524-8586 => 19.11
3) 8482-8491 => 17.75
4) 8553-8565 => 18.44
